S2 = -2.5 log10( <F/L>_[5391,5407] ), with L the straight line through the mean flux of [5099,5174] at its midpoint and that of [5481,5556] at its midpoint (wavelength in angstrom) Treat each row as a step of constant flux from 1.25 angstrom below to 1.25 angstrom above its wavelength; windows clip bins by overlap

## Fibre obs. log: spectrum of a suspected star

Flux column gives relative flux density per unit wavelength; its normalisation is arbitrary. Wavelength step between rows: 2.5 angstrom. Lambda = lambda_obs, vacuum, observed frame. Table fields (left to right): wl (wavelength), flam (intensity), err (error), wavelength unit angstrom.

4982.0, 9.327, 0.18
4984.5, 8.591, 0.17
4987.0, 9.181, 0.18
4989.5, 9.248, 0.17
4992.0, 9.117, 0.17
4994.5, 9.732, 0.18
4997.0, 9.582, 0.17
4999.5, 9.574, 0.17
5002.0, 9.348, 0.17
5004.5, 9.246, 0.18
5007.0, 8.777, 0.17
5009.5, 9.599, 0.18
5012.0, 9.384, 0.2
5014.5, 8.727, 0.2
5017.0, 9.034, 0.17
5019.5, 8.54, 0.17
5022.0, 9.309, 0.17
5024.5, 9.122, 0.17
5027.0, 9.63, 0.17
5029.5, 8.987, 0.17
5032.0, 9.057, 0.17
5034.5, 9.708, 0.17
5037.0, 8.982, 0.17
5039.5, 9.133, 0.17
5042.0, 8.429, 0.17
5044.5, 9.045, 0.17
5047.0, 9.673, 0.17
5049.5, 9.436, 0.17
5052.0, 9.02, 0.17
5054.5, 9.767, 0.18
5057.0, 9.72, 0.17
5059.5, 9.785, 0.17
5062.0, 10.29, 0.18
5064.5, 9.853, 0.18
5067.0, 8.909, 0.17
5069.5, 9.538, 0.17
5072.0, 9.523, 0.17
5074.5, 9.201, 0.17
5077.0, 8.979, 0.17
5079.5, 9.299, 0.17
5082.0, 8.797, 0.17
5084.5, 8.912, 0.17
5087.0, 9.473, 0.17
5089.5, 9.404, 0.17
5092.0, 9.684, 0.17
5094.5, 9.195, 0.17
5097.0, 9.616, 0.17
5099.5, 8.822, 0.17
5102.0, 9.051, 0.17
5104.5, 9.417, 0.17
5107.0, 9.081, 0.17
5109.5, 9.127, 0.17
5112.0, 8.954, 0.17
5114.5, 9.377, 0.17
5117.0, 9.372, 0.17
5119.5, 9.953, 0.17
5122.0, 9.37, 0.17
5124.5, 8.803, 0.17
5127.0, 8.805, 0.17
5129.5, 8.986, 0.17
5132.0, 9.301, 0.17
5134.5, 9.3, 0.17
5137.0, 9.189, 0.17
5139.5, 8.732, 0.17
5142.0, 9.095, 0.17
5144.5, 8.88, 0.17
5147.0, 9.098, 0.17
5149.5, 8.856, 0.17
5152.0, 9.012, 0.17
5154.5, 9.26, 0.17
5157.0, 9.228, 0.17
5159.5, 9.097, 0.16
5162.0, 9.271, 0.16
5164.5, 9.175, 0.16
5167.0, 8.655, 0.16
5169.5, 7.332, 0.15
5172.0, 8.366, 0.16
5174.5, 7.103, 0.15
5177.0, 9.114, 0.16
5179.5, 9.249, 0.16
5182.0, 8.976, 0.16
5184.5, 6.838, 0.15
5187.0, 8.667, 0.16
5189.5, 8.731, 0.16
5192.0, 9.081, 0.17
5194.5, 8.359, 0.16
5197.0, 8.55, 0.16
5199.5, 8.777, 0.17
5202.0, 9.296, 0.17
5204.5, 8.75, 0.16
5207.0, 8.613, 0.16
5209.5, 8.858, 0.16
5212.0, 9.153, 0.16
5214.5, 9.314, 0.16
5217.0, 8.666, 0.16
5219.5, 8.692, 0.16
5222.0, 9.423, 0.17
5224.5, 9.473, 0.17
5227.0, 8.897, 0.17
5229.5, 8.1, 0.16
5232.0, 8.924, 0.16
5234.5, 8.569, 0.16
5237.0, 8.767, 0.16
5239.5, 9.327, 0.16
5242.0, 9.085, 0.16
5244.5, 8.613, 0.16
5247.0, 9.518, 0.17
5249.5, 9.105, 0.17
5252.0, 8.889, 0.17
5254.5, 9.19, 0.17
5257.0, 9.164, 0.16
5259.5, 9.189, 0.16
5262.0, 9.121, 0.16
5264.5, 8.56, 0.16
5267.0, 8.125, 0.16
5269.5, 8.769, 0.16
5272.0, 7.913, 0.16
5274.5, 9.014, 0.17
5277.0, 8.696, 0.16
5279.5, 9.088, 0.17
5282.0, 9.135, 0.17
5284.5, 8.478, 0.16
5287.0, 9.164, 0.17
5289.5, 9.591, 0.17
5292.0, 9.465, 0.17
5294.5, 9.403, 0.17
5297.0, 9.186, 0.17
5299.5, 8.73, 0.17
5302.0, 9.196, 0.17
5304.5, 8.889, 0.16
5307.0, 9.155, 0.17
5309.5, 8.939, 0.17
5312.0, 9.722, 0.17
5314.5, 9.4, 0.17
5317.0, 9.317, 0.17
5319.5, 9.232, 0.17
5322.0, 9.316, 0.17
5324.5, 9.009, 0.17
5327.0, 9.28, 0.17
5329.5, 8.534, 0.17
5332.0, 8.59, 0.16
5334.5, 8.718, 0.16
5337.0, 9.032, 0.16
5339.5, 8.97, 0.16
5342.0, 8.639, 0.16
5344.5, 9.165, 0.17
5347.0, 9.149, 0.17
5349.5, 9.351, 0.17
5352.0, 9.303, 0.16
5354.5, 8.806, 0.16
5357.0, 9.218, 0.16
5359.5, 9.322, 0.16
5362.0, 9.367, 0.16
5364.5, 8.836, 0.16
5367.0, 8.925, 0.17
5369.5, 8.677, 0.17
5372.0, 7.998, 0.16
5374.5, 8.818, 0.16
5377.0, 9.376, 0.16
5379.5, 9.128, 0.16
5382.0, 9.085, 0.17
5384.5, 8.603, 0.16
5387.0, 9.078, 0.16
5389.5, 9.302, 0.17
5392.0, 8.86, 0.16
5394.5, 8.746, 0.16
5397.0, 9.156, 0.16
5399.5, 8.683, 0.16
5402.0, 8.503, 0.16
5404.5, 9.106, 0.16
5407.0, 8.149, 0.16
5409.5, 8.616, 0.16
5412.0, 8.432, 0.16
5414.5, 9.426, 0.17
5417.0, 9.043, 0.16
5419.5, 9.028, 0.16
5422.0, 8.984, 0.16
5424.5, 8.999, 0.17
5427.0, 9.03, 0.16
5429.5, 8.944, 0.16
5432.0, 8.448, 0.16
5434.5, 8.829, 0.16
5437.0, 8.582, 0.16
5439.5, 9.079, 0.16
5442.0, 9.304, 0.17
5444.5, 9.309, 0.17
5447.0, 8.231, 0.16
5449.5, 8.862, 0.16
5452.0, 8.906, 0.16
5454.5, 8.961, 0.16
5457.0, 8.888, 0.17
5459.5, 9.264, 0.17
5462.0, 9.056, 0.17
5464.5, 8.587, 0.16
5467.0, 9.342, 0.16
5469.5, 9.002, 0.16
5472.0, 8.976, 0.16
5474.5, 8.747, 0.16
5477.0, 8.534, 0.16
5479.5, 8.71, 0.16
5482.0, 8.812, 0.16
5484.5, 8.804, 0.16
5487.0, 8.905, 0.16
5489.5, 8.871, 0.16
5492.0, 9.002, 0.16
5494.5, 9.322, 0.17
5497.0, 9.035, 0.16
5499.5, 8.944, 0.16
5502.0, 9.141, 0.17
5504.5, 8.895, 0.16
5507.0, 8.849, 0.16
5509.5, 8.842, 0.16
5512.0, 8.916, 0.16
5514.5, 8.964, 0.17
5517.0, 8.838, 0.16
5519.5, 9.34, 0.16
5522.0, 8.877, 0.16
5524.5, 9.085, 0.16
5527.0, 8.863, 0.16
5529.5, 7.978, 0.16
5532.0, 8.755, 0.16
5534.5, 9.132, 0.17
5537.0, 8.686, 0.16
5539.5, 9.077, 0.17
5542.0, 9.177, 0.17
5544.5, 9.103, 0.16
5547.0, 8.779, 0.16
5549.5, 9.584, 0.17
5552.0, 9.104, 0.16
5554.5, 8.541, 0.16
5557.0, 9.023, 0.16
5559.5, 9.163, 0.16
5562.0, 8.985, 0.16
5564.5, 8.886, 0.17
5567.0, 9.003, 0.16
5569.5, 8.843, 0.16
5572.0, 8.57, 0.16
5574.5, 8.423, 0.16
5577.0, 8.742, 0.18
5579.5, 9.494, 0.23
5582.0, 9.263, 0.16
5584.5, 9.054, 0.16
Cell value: 0.02 mag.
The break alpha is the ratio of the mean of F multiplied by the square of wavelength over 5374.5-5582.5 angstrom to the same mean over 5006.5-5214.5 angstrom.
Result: 1.13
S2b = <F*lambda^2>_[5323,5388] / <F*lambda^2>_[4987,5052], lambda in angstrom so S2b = 1.11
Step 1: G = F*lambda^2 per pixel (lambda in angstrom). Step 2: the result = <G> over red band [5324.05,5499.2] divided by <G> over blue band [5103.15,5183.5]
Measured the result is 1.1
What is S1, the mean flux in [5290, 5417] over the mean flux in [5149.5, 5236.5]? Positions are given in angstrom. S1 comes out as 1.03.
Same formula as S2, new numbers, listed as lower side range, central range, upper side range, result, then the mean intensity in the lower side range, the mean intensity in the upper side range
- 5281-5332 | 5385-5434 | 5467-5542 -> 0.02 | 9.14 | 8.91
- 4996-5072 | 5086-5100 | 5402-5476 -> -0.02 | 9.31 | 8.89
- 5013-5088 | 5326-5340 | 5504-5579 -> 0.03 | 9.26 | 8.91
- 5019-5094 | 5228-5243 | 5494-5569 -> 0.05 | 9.31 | 8.96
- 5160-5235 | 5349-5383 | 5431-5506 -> -0.02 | 8.7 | 8.91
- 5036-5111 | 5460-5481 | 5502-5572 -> 0.01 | 9.31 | 8.93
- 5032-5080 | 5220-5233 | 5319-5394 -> 0.02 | 9.38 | 8.98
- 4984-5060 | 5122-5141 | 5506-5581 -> 0.02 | 9.24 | 8.92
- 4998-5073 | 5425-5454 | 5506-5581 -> 0.02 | 9.31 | 8.92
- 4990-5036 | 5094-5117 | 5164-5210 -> -0.04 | 9.25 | 8.54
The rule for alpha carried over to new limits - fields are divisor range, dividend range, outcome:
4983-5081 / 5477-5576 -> 1.16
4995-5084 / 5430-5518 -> 1.13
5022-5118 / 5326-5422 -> 1.08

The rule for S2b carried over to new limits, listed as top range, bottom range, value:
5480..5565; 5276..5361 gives 1.06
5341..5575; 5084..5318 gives 1.10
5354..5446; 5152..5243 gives 1.10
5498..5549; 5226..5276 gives 1.12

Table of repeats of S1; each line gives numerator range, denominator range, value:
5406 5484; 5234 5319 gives 0.98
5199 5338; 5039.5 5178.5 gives 0.98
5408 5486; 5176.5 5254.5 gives 1.00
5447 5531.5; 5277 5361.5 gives 0.98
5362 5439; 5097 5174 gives 0.98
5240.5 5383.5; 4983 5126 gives 0.97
